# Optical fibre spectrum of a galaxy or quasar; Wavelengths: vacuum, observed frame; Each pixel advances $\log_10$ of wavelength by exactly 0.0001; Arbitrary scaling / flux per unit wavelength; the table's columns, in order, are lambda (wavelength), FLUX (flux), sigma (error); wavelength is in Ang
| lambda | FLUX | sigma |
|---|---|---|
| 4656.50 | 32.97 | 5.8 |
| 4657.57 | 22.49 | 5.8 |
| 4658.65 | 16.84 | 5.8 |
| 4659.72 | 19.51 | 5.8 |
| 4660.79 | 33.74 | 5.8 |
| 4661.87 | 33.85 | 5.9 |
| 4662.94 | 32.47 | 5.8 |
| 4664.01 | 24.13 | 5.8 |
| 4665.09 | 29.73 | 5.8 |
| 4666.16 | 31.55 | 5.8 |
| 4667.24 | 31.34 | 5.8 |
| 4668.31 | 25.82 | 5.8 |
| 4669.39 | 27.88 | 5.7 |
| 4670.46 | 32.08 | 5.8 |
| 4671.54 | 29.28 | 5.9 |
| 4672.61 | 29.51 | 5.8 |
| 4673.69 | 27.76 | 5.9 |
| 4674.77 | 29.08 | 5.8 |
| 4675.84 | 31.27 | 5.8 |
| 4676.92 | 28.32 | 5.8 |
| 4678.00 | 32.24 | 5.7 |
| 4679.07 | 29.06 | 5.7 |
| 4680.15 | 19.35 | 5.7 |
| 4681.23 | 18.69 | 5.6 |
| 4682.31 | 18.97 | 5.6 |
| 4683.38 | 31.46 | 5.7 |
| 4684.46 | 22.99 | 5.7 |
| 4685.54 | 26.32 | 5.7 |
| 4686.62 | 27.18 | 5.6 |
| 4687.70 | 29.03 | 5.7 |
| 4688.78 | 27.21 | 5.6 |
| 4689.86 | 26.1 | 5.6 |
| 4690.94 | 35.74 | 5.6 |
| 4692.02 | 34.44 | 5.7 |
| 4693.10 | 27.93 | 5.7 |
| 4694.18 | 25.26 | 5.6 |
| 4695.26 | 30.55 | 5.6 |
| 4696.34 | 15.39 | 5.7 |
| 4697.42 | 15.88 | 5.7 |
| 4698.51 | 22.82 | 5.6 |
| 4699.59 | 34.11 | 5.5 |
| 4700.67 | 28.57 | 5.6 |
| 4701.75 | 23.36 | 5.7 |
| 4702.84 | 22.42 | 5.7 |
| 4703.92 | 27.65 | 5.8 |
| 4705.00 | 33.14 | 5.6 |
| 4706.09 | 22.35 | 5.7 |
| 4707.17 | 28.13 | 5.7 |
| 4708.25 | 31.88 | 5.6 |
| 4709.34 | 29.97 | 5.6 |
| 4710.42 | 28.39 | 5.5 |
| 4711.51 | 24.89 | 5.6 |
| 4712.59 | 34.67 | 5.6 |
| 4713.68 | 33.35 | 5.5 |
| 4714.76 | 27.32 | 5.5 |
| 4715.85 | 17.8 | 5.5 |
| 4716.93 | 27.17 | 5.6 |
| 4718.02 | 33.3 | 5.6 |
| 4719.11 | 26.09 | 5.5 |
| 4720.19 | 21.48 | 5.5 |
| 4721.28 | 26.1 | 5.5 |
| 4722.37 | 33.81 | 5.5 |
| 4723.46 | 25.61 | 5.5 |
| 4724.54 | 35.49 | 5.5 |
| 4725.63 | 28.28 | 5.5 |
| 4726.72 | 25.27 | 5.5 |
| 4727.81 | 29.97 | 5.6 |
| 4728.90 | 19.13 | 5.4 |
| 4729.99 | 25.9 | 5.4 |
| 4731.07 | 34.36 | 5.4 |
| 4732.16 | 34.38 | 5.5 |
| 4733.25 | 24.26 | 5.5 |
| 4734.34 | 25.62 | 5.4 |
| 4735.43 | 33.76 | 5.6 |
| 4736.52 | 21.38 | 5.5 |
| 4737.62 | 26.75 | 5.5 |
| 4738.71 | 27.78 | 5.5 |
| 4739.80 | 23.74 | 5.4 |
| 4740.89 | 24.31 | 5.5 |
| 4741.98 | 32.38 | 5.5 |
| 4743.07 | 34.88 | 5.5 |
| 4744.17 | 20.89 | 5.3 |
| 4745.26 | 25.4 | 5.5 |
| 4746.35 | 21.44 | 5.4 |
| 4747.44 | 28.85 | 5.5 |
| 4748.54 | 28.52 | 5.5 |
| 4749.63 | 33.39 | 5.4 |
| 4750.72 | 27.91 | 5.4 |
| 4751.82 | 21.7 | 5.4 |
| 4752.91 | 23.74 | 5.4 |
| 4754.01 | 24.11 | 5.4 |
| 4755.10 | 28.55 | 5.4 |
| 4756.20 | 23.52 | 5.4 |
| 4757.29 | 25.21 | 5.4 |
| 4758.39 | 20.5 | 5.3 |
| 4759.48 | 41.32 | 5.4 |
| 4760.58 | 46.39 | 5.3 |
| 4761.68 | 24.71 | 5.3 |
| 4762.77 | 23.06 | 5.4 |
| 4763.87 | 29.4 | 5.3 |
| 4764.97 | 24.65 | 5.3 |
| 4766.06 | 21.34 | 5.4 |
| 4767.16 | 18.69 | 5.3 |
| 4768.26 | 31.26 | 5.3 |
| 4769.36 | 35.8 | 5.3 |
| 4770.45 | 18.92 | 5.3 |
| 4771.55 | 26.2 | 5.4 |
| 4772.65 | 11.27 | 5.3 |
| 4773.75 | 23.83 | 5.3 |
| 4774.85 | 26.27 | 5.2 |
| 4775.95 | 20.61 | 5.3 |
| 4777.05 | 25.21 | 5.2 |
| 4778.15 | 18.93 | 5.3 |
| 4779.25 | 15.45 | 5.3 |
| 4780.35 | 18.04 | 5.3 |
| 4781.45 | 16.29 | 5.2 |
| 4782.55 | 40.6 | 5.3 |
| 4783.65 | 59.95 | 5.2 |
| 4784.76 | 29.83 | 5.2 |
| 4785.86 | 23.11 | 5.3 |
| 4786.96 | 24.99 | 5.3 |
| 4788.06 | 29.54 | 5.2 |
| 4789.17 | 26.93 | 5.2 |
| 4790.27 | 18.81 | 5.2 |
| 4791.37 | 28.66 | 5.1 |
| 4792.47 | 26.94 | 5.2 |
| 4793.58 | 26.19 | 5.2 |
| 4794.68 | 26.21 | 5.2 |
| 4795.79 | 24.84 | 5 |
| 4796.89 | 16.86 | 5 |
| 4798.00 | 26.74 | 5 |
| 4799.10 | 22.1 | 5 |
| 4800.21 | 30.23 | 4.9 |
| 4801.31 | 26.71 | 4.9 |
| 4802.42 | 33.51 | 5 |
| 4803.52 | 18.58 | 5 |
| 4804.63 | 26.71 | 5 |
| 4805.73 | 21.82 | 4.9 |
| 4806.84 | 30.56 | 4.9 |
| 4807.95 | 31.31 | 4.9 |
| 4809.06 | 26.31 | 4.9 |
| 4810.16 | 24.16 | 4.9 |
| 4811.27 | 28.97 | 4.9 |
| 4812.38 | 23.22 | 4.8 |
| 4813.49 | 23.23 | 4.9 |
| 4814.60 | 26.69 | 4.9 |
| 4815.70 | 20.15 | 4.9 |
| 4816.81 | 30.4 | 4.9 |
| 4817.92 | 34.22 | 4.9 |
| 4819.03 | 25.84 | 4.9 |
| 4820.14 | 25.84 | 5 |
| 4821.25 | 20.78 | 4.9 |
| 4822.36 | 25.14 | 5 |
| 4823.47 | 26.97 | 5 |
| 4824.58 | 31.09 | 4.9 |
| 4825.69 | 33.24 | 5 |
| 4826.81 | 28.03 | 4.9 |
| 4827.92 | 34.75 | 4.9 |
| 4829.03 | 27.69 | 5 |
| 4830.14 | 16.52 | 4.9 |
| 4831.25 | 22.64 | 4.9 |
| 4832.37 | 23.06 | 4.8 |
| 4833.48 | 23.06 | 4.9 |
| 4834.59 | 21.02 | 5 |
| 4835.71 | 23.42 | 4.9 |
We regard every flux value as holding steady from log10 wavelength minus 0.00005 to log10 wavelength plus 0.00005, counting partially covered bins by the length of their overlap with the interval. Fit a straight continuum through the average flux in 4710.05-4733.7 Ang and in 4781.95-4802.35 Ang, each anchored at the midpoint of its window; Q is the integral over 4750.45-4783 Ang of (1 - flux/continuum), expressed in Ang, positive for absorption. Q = 3.7 Ang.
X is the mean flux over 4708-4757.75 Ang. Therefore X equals 27.4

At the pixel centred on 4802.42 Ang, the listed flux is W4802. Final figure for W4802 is 33.51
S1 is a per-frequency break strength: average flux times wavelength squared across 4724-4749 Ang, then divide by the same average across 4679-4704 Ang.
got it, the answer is 1.1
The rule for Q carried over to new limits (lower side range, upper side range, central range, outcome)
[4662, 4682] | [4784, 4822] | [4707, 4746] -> -0.7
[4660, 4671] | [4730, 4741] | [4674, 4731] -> 3.1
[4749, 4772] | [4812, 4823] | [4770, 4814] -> 1.3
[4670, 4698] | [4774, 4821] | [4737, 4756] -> -0.1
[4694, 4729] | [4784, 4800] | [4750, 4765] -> -0.8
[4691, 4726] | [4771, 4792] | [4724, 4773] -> -1.1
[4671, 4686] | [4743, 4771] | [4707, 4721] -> -0.6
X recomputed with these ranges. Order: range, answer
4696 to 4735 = 27.3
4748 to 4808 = 26.3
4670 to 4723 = 27.3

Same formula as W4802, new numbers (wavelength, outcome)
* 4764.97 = 24.65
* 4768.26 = 31.26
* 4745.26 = 25.4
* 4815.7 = 20.15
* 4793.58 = 26.19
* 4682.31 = 18.97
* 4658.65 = 16.84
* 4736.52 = 21.38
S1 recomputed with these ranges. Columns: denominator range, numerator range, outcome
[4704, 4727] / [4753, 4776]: 0.94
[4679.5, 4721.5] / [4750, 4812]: 1.02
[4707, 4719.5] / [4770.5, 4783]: 0.78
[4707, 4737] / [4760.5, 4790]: 0.94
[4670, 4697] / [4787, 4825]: 1.00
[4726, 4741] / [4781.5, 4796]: 1.11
